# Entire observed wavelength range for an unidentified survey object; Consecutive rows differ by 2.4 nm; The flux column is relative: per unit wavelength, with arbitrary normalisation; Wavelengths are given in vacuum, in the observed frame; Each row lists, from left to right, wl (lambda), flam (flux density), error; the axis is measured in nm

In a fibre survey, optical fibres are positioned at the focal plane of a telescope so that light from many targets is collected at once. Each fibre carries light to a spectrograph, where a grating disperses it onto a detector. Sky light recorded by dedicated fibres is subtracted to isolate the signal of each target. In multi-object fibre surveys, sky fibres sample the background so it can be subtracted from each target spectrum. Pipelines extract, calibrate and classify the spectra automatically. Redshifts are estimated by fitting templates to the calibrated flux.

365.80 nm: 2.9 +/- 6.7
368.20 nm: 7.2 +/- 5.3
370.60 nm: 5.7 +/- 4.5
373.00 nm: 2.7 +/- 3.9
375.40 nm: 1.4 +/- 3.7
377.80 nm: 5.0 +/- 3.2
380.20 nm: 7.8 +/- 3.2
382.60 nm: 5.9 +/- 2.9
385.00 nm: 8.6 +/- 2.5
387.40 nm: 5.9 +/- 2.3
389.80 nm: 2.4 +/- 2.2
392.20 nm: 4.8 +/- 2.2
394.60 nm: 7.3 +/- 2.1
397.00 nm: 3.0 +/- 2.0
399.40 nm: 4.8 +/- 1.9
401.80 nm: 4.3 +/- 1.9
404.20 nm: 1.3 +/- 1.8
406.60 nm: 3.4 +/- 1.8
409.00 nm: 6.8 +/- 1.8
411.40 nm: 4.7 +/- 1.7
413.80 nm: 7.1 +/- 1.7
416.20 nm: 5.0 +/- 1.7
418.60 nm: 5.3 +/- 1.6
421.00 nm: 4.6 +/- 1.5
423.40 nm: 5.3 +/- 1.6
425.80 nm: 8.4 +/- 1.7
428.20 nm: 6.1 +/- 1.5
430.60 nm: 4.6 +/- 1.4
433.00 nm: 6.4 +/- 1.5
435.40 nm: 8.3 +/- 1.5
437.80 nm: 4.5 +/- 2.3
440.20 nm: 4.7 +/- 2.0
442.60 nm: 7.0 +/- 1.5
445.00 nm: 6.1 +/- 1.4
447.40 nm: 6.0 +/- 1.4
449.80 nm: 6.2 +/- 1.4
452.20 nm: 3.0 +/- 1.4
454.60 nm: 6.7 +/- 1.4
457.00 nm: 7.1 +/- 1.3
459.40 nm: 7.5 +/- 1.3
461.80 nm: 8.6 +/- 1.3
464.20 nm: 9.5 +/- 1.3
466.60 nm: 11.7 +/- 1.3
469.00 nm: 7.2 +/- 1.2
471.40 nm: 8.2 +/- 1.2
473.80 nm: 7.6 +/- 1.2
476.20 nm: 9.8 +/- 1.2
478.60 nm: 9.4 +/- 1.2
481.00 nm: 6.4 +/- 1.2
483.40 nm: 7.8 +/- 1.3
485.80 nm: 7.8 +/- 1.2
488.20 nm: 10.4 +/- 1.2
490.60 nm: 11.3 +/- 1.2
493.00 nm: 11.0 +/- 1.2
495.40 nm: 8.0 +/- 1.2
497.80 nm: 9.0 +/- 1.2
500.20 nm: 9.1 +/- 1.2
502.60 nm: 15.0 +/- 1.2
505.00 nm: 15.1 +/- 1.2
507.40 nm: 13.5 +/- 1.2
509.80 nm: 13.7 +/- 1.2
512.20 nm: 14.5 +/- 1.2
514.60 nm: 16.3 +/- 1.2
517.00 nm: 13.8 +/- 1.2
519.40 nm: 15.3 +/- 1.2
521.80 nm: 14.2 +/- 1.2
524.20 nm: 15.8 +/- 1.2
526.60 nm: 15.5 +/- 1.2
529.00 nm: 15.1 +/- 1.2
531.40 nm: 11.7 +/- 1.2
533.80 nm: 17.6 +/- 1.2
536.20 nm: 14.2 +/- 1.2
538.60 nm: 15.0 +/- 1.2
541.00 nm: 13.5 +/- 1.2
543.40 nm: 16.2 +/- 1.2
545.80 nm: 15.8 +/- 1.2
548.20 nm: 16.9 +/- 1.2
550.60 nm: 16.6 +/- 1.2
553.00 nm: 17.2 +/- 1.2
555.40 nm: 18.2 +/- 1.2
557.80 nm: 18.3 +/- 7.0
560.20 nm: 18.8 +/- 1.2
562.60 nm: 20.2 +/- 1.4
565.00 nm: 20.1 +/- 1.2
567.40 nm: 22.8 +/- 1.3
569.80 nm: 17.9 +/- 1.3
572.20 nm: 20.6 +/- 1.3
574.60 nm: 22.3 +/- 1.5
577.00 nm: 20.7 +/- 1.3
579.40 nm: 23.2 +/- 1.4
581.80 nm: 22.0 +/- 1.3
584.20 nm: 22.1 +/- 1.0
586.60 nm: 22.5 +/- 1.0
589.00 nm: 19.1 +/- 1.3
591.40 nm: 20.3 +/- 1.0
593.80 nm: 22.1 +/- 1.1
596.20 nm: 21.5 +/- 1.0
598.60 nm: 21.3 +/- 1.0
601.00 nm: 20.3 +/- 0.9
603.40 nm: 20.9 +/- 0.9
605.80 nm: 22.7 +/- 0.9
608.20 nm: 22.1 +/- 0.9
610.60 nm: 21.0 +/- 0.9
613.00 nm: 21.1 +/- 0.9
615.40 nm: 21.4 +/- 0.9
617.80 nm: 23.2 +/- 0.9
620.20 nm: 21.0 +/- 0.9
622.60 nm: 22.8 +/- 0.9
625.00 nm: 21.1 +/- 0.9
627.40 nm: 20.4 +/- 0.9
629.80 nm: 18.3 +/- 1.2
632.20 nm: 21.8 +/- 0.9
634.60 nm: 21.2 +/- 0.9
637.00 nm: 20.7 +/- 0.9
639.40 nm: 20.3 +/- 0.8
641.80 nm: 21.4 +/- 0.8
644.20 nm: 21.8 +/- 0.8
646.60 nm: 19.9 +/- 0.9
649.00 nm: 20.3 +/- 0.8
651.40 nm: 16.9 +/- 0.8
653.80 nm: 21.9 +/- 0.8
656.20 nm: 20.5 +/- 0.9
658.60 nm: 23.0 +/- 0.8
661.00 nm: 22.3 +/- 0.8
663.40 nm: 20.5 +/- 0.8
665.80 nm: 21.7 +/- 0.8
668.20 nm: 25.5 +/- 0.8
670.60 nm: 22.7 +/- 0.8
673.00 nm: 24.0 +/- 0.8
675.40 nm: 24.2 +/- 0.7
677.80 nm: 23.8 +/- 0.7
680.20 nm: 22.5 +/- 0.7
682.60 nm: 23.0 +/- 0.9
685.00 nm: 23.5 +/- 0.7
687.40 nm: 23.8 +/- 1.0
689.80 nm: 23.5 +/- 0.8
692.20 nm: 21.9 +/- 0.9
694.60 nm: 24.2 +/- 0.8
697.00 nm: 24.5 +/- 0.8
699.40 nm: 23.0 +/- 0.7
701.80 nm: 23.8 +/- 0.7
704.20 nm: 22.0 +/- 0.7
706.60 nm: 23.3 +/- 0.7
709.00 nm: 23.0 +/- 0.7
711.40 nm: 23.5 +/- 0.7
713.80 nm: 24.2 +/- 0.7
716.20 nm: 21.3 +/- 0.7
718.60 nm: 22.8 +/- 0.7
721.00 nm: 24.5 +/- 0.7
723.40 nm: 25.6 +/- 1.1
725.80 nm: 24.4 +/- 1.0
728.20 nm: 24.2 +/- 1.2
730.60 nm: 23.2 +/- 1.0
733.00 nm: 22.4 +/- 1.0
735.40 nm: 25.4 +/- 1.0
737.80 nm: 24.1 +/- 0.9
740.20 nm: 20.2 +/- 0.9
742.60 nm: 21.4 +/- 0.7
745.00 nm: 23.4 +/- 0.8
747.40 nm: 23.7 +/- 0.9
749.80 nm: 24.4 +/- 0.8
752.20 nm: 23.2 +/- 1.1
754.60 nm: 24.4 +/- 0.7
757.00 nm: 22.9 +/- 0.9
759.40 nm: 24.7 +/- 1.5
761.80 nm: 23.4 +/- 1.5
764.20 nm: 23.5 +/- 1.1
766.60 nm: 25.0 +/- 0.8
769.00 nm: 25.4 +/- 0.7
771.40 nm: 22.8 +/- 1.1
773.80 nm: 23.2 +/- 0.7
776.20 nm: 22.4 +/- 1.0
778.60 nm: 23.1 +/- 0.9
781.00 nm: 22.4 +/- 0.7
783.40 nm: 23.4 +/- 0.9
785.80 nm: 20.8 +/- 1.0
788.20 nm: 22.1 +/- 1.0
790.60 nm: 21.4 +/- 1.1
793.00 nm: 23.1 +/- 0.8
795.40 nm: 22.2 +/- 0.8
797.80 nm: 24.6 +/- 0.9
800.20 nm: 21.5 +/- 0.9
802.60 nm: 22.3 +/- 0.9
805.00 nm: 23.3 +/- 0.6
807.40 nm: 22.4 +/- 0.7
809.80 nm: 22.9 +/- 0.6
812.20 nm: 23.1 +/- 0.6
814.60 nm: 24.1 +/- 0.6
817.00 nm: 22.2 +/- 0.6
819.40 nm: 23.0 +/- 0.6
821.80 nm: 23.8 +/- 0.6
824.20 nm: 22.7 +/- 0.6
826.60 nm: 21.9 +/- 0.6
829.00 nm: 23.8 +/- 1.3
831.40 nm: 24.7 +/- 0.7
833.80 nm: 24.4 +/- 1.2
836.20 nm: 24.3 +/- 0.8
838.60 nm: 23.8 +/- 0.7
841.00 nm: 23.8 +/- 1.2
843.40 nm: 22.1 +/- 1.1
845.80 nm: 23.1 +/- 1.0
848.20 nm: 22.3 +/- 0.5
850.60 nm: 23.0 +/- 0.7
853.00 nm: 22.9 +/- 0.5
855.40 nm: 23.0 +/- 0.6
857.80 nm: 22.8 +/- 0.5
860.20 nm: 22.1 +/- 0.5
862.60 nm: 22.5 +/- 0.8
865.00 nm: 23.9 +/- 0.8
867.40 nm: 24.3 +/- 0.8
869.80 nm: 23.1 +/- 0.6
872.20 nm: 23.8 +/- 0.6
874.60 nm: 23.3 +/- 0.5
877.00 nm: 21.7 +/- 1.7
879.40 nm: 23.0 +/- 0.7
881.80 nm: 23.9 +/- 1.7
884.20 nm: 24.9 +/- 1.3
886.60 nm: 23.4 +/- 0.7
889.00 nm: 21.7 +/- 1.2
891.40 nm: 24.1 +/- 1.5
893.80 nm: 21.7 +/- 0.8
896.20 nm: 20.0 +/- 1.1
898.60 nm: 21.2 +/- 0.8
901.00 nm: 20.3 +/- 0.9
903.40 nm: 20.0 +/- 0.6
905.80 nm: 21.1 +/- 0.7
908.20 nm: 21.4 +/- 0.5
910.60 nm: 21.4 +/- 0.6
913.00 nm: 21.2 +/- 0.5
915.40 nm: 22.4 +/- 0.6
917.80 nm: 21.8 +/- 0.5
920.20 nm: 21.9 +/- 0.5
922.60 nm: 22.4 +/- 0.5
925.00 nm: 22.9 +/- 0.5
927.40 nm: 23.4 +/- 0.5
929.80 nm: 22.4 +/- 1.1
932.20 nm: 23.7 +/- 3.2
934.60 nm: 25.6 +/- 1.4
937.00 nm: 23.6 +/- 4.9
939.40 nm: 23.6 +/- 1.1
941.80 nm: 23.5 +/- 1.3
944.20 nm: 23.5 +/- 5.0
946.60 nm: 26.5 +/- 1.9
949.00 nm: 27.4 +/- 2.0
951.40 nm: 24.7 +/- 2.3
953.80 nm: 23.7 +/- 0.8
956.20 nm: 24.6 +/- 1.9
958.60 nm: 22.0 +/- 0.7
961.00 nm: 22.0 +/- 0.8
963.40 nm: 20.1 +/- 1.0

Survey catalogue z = 0.258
